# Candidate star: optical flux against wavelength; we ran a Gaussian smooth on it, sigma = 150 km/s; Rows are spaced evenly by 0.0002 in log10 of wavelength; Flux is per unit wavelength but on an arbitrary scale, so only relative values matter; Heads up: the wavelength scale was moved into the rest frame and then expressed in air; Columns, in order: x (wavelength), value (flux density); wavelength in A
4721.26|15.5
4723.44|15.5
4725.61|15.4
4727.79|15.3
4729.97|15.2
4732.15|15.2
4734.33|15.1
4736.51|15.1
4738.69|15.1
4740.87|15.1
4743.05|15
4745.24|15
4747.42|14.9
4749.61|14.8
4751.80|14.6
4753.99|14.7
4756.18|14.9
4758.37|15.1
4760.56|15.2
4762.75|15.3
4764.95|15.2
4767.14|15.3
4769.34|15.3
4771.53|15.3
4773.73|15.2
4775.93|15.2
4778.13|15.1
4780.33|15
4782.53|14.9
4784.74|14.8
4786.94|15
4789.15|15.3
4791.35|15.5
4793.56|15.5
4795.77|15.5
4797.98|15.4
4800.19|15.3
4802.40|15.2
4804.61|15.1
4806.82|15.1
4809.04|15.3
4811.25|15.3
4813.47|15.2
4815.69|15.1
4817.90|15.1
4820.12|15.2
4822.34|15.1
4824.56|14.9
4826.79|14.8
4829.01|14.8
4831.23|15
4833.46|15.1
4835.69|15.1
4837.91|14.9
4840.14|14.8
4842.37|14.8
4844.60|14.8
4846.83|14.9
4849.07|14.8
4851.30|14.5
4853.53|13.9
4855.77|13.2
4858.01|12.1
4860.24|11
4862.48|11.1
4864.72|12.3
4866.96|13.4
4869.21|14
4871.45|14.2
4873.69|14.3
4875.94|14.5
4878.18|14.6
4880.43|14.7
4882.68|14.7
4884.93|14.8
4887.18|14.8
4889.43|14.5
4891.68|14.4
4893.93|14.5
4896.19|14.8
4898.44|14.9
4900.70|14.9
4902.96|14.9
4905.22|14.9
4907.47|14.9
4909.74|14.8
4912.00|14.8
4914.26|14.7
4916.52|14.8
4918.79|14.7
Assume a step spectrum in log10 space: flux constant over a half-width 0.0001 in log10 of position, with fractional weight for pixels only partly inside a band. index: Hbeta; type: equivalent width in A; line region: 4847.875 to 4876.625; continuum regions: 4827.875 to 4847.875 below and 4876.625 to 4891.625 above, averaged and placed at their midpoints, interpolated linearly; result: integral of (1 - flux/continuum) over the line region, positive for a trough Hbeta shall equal 2.8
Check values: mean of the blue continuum 14.9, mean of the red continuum 14.7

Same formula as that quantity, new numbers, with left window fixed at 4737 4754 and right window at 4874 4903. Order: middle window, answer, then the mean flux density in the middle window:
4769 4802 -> -0.81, 15.2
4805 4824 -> -0.47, 15.2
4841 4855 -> 0.15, 14.6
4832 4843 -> -0.14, 14.9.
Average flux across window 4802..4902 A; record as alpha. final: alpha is 14.4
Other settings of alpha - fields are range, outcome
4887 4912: 14.8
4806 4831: 15.1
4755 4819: 15.2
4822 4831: 14.9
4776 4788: 15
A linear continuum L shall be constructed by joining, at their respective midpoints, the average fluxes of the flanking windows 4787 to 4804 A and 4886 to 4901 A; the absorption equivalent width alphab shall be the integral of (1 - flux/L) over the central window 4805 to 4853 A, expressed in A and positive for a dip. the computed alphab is 0.48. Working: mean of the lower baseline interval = 15.4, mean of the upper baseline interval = 14.7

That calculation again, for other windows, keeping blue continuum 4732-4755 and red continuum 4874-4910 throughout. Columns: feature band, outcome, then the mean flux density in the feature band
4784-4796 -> -0.3 A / 15.3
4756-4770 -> -0.3 A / 15.2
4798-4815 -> -0.4 A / 15.2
